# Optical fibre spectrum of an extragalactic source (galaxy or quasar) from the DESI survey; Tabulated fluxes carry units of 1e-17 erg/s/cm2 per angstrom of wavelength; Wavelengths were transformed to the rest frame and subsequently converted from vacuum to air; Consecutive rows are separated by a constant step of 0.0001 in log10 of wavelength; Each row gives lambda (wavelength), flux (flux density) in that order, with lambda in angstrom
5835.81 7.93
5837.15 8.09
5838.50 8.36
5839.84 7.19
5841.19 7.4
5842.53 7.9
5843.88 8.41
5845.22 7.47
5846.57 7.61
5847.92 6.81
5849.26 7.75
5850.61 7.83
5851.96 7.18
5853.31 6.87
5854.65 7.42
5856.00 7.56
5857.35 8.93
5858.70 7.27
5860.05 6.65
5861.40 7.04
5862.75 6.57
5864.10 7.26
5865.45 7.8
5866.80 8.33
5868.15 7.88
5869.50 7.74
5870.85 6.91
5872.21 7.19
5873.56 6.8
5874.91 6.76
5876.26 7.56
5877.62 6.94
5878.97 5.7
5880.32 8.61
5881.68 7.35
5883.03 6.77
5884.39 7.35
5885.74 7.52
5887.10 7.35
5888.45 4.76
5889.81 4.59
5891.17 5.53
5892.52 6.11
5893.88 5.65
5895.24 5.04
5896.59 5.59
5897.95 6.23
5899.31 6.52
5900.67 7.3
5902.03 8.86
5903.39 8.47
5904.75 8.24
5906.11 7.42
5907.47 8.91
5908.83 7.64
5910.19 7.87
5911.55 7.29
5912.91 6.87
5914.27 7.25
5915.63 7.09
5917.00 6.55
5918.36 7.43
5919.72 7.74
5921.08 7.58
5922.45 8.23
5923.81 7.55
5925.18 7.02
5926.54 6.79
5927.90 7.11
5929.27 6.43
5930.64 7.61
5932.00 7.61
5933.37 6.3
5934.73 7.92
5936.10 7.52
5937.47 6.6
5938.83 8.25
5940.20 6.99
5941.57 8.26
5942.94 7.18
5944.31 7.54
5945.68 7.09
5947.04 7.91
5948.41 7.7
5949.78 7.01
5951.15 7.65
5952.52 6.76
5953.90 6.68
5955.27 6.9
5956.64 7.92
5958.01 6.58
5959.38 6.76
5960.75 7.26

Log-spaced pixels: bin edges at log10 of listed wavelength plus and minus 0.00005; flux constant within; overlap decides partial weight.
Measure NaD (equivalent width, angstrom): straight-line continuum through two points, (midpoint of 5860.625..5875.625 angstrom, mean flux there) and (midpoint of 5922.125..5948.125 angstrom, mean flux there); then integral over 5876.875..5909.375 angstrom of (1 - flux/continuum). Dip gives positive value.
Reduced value 2.1 angstrom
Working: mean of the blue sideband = 7.3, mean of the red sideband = 7.36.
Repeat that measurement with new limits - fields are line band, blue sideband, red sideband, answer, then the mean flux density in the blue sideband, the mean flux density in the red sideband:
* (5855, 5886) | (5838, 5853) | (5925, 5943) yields 0.75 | 7.6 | 7.27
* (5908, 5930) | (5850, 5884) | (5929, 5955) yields 0.09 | 7.32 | 7.32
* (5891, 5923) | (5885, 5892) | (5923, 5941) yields -3.20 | 5.97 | 7.22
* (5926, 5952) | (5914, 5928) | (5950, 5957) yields -0.46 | 7.32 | 7.13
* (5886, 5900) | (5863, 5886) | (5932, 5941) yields 2.90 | 7.31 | 7.3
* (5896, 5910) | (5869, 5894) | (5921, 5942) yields -1.12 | 6.71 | 7.34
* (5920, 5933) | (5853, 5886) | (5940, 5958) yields 0.02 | 7.31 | 7.33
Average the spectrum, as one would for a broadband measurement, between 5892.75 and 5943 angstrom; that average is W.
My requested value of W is 7.26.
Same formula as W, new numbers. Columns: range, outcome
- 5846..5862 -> 7.41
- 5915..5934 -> 7.22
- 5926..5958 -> 7.28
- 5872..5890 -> 6.85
